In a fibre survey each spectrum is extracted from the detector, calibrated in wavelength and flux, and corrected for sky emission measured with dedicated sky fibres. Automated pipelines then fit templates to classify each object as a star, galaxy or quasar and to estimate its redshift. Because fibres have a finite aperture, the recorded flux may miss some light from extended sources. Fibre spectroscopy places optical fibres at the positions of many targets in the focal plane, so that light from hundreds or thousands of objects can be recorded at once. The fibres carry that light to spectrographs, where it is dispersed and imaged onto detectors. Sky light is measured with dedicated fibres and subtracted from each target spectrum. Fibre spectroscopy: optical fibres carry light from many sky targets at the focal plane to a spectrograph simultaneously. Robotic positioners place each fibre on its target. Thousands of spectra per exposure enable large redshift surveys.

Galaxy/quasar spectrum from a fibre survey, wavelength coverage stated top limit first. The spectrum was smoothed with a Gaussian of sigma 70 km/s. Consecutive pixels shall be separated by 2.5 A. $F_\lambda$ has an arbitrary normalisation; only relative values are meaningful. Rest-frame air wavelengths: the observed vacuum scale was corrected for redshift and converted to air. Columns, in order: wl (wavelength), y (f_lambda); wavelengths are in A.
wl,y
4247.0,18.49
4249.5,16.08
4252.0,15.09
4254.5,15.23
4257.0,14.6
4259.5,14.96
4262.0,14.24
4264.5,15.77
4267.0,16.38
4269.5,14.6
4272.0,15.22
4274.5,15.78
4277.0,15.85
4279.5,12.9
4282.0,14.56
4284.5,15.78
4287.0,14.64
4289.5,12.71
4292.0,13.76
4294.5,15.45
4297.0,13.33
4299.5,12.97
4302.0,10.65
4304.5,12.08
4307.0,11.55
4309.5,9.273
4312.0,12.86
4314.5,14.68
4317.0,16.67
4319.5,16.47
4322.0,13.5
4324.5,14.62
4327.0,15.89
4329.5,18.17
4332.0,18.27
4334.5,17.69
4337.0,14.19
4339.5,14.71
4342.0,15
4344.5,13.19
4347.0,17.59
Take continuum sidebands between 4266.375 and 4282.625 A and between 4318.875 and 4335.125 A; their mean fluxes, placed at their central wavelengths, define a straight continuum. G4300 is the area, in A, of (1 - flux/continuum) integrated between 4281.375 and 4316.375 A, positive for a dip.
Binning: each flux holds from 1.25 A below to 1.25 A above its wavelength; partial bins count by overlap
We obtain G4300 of 5.38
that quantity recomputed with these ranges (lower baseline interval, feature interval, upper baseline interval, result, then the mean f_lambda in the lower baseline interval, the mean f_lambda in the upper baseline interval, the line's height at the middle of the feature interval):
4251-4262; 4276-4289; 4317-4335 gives 0.7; 14.9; 16.3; 15.4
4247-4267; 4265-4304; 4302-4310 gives -3.9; 15.4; 11.1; 13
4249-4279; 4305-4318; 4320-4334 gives 2.5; 15.2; 16.2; 16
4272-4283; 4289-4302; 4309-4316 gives 0.3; 14.8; 12.7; 13.8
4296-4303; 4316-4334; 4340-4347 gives -3.3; 12.3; 14.8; 13.8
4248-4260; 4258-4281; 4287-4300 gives -0.6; 15.3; 13.8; 14.7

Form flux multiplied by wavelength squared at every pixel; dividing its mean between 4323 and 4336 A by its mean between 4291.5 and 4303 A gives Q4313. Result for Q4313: 1.3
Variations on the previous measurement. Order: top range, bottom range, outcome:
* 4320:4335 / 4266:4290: 1.12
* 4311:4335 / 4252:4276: 1.07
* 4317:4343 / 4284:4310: 1.25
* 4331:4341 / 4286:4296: 1.17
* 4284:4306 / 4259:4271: 0.89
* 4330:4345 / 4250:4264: 1.09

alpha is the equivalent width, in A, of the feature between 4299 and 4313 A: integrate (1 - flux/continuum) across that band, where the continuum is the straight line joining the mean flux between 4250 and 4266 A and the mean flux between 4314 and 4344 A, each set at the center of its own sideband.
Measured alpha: 3.7 A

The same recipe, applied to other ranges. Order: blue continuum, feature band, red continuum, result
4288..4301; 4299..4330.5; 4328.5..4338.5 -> 3.36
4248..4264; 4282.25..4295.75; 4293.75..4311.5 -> -1.53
